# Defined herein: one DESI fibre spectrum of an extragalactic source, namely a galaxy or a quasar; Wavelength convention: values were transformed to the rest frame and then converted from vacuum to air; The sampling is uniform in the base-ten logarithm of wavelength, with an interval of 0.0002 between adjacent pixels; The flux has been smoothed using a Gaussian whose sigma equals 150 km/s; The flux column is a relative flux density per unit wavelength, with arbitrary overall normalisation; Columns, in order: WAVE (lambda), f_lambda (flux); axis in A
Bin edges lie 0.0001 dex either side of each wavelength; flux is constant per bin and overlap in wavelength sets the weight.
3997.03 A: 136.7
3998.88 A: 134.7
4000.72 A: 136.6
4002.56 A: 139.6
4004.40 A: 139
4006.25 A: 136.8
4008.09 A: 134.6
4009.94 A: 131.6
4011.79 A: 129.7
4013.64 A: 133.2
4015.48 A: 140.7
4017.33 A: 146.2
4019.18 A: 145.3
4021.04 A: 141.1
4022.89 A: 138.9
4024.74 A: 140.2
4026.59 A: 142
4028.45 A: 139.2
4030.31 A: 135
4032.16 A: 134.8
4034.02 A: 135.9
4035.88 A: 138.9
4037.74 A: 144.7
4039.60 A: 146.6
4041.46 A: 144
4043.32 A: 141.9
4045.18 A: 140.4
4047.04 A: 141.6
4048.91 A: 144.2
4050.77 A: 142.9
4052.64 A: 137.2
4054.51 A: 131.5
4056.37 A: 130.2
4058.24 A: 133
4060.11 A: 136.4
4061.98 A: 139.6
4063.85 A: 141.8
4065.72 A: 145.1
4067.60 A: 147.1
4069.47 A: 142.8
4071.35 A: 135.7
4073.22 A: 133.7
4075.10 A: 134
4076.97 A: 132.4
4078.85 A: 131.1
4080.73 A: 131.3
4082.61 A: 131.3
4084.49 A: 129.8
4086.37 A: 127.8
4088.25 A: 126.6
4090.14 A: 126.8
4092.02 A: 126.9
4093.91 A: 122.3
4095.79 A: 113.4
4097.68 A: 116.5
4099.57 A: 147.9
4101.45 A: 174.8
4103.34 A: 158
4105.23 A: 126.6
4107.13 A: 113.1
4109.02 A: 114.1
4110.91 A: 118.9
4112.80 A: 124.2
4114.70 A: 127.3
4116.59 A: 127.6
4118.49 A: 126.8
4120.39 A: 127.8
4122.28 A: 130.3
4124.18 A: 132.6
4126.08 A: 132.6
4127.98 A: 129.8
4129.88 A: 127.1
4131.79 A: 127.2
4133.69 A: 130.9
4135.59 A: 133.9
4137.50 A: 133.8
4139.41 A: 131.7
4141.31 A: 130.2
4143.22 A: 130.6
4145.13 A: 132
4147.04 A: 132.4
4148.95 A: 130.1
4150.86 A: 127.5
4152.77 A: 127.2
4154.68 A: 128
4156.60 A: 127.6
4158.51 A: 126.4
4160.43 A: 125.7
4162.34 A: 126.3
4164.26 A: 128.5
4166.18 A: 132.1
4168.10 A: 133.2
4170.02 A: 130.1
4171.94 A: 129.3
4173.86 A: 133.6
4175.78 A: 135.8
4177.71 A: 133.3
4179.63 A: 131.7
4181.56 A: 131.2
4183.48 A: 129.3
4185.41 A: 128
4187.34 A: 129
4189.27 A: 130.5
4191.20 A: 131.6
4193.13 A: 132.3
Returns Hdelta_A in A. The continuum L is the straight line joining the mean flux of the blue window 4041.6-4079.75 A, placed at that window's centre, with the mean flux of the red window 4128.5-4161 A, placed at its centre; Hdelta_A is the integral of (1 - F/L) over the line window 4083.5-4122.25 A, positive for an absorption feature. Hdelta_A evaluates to 1.4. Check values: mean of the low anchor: 138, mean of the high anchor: 130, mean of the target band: 129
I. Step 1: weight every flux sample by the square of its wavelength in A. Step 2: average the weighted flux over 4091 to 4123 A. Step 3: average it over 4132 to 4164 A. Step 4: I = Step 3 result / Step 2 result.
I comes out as 1.02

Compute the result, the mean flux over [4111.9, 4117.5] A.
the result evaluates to 126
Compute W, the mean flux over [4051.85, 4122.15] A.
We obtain 132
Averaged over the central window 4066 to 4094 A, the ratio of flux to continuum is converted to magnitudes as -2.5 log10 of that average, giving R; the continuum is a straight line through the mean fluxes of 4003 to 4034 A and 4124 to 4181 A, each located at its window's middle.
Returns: 0.02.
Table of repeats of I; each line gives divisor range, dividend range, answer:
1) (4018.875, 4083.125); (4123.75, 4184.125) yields 0.99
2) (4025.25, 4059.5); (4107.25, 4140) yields 0.95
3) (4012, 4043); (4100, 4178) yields 0.98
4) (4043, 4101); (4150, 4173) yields 1.00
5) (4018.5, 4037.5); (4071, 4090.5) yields 0.97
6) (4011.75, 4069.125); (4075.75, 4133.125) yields 0.96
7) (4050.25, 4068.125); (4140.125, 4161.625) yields 0.98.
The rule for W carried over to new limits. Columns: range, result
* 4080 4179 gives 130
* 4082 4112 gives 130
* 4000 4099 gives 136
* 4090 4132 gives 129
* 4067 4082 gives 136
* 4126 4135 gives 129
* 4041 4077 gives 139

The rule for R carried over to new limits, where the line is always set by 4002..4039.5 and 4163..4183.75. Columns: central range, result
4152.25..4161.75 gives 0.05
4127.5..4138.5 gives 0.03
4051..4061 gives 0.02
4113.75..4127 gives 0.04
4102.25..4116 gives 0.07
